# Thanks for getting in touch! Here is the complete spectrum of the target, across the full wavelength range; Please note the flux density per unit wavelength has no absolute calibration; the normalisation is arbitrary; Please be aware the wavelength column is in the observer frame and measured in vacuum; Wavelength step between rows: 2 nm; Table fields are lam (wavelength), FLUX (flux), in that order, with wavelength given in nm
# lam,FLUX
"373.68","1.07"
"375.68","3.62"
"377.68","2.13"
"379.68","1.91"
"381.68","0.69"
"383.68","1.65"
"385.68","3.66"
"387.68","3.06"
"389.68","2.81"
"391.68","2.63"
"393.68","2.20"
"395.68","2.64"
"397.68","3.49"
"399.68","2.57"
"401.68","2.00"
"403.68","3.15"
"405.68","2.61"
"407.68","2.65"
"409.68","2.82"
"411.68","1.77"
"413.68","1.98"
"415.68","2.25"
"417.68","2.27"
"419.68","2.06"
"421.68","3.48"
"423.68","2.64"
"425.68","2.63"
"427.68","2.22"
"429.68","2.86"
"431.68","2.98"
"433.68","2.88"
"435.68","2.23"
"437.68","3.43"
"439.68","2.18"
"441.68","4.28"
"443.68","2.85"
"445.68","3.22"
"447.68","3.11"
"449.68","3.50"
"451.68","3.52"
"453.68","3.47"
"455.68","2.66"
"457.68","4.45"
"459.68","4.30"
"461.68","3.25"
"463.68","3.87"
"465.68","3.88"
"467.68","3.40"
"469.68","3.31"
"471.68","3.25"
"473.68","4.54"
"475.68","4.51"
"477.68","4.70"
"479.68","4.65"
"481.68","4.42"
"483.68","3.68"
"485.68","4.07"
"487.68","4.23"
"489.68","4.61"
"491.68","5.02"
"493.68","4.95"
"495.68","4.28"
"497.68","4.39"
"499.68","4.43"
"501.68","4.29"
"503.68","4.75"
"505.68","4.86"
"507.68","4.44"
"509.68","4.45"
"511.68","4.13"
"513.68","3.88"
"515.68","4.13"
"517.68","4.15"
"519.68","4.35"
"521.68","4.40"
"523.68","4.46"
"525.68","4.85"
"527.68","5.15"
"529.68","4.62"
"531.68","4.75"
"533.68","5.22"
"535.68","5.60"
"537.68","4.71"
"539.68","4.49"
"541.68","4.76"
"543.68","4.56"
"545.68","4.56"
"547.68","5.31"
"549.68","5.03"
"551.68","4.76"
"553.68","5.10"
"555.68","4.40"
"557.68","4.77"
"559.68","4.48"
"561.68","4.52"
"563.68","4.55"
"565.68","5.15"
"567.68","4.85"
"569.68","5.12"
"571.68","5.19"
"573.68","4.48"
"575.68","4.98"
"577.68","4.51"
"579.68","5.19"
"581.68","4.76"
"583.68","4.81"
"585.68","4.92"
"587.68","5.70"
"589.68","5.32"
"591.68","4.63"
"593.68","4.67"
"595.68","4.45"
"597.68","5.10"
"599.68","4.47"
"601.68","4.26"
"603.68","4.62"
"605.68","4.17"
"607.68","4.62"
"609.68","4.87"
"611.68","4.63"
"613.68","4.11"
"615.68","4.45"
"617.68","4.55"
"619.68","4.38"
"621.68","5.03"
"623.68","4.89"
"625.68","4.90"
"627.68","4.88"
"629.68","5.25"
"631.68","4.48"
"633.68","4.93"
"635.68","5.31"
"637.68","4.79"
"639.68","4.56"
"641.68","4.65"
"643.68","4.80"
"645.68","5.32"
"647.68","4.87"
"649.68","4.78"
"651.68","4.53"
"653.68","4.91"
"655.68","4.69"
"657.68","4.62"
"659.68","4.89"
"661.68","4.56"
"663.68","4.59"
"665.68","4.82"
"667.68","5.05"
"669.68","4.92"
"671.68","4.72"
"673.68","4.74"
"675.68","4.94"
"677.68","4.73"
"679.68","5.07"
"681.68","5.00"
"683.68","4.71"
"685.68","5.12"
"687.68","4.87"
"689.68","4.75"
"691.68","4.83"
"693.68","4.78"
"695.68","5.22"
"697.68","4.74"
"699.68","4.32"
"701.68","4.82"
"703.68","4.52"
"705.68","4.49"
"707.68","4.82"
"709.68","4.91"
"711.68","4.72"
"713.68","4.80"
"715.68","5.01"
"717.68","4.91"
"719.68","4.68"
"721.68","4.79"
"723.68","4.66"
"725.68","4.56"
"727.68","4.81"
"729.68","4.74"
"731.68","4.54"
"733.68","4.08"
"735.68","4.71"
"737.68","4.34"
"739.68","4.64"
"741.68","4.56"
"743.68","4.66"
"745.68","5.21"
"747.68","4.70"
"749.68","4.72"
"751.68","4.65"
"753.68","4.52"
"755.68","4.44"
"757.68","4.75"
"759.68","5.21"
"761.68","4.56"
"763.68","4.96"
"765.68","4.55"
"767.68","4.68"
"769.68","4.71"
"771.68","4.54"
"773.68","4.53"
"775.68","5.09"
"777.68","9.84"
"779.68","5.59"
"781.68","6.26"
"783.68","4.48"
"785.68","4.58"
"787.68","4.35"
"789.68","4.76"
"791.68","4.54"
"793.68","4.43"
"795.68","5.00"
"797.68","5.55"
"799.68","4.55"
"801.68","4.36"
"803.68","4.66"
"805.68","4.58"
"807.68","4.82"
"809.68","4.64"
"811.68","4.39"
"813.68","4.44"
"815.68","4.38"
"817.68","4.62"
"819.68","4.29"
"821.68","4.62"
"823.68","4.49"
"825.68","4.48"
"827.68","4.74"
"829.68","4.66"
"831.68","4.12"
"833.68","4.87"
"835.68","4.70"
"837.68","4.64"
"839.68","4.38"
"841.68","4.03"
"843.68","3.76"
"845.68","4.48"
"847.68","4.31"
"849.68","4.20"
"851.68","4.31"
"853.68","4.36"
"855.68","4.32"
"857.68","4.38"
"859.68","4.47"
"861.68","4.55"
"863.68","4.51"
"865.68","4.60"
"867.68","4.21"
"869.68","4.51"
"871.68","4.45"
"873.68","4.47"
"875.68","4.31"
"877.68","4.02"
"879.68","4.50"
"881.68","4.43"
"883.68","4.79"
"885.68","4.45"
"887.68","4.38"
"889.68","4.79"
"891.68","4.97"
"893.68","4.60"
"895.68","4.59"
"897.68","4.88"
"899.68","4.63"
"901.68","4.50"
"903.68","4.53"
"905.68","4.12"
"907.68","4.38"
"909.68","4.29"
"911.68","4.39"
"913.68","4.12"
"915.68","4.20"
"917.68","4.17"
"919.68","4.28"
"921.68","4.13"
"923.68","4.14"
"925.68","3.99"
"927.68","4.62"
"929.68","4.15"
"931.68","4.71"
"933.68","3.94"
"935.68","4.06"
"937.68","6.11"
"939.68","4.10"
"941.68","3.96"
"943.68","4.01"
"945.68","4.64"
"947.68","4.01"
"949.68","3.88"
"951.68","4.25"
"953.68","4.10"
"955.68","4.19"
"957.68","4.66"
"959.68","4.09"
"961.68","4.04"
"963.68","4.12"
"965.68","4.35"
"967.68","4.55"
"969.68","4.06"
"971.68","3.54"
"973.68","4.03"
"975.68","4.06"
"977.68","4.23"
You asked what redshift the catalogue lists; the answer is 0.19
